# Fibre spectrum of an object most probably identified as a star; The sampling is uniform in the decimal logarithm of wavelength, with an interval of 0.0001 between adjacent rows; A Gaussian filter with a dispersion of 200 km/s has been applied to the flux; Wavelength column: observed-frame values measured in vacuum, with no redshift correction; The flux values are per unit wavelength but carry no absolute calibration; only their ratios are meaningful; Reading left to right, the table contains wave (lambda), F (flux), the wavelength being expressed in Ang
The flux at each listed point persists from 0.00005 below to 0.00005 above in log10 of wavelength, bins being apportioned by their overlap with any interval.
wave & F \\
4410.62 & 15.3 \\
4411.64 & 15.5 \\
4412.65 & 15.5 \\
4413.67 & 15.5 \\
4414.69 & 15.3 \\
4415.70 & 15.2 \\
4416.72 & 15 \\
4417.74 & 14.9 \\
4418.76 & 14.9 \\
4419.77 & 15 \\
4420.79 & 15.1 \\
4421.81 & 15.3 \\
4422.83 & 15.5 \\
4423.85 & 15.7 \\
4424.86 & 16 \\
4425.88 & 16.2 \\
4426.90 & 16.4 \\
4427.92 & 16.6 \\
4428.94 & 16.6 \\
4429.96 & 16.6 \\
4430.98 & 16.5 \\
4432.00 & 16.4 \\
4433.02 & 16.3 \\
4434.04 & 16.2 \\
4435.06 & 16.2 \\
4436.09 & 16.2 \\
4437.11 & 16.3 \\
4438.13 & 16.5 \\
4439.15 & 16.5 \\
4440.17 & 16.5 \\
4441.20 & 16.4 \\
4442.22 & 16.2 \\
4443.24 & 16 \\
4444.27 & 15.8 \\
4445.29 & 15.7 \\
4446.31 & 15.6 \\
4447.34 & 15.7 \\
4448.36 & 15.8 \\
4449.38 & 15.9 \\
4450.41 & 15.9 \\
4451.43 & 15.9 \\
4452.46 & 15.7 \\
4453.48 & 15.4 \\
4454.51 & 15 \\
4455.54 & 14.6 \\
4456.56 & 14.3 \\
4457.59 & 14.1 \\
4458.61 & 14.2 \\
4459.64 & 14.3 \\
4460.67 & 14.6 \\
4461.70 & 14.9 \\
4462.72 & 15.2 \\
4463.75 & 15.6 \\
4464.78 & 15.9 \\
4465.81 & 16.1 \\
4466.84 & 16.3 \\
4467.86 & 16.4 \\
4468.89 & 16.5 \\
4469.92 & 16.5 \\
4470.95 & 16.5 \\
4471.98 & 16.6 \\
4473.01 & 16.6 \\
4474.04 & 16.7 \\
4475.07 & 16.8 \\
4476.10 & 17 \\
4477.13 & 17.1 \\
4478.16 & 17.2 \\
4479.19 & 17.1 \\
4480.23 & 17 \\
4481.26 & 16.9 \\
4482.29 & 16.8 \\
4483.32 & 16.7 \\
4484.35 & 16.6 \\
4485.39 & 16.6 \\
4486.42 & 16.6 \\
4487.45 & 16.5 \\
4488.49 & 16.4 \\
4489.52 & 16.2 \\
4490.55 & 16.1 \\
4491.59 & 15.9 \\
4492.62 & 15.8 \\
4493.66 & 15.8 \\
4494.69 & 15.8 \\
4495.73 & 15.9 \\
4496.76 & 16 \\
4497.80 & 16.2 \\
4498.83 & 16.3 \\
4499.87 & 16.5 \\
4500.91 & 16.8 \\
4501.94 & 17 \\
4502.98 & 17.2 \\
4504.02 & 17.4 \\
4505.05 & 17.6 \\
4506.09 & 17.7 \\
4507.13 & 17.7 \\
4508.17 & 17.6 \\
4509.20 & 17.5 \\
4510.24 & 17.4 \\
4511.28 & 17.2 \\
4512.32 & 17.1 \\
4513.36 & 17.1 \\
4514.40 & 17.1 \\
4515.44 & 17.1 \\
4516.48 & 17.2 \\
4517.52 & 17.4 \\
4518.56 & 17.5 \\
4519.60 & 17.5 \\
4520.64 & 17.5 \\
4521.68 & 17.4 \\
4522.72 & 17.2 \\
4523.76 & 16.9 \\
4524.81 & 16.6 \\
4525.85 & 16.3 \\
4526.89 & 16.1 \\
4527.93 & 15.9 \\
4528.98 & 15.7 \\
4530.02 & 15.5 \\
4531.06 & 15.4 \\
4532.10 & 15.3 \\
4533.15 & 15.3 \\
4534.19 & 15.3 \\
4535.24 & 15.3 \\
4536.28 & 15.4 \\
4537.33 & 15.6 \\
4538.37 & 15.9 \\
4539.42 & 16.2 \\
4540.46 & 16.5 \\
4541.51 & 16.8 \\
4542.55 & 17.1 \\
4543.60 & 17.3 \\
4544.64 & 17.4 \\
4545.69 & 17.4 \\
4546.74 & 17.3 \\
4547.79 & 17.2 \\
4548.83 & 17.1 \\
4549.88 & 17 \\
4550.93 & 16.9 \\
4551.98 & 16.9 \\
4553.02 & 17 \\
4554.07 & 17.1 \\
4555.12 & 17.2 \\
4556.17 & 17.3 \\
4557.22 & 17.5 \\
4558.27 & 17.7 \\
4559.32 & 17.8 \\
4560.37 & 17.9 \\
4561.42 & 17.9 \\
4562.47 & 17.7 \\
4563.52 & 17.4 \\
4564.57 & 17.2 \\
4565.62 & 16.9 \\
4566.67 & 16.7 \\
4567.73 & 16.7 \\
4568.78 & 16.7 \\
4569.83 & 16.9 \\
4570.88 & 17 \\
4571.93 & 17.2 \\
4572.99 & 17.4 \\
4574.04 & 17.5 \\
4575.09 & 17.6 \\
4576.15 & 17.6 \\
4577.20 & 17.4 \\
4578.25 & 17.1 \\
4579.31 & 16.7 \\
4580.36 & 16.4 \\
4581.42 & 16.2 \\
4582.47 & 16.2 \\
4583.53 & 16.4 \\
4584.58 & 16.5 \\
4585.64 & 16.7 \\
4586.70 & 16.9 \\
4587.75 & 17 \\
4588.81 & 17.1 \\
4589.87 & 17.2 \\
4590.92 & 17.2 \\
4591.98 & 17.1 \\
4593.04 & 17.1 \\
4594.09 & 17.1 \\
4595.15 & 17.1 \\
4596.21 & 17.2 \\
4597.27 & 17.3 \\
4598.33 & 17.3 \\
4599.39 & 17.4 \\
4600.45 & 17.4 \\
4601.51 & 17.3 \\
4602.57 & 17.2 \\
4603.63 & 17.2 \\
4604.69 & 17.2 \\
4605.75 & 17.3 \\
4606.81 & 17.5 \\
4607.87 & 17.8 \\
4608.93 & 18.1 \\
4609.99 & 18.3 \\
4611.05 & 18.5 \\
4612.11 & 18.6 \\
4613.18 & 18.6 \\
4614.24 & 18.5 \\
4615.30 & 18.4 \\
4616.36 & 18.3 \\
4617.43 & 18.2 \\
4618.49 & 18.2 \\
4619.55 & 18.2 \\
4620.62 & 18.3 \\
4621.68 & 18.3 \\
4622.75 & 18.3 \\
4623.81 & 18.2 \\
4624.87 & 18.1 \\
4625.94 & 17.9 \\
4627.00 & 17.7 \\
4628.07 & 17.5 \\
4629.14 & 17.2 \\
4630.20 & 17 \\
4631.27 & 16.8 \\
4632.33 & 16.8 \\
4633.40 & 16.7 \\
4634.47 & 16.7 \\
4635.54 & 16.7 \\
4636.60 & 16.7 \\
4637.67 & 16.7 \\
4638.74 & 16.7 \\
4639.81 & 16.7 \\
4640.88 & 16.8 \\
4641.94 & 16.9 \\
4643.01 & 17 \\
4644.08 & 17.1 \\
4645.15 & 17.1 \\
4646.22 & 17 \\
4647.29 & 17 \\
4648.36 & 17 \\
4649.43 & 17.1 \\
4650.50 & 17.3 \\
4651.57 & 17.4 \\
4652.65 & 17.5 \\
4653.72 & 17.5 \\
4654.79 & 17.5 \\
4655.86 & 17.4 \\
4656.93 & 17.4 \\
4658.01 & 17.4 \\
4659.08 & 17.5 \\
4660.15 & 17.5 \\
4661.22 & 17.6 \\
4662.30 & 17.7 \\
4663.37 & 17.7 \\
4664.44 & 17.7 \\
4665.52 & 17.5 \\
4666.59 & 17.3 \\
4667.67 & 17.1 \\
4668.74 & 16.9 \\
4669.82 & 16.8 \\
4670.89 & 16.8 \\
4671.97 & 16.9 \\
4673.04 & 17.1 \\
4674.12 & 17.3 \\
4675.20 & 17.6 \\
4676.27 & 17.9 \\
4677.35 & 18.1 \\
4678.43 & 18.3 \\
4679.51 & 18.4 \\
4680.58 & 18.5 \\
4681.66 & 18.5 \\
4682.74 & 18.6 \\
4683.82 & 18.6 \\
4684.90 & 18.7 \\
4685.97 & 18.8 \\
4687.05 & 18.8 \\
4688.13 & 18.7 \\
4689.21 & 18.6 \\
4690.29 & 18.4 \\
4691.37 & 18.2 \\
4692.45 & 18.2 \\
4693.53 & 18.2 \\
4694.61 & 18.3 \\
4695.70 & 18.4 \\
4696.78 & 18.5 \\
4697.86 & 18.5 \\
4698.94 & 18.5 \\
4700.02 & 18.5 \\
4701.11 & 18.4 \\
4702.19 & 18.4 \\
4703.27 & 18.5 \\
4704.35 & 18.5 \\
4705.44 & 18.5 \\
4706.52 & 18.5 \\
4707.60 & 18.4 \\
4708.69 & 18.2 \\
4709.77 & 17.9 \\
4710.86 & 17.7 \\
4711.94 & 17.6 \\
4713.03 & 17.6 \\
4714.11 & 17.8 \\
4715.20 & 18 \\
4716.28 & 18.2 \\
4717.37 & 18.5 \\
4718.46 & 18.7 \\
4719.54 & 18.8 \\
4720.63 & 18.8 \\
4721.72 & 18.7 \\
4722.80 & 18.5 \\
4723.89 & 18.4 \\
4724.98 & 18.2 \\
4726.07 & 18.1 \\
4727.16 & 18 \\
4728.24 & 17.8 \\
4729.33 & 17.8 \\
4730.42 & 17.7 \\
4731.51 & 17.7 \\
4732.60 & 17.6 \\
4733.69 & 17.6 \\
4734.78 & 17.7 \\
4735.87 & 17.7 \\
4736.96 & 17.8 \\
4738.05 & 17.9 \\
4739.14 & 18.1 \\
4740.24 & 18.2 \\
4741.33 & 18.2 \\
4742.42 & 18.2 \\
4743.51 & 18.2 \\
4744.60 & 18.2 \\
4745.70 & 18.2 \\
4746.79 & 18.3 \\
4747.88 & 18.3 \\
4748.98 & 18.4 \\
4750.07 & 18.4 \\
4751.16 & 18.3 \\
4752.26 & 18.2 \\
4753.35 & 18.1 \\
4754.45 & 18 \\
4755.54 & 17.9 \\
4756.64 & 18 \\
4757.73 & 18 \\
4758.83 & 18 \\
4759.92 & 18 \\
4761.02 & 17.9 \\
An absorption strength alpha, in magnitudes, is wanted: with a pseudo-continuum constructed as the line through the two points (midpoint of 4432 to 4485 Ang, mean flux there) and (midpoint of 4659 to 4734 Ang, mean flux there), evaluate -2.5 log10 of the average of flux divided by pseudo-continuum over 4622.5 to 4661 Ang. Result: 0.02 mag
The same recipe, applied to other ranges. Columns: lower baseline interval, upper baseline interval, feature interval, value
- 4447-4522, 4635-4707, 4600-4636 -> -0.02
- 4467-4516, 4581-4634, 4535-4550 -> 0.03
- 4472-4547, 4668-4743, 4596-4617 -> -0.02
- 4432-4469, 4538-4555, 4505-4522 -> -0.05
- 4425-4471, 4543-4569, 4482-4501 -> 0.01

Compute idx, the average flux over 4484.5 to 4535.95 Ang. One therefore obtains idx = 16.6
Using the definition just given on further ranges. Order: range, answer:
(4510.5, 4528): 17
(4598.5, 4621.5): 17.9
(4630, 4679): 17.2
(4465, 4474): 16.4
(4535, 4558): 16.8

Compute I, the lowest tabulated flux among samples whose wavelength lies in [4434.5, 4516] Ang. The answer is 14.1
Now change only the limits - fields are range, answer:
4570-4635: 16.2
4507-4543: 15.3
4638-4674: 16.7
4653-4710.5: 16.8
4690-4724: 17.6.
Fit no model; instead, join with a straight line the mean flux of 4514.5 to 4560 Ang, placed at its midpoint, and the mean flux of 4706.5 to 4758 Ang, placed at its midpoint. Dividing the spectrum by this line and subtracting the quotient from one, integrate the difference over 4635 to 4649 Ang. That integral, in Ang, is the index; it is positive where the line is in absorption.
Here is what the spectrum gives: 0.5 Ang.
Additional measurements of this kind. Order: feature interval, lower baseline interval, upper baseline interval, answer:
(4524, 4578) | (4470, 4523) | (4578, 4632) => 1.19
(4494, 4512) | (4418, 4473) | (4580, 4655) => -0.67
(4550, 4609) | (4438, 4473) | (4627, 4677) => -1.90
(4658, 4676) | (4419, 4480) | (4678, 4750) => 0.52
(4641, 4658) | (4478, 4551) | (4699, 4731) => 0.49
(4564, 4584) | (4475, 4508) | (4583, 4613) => 0.28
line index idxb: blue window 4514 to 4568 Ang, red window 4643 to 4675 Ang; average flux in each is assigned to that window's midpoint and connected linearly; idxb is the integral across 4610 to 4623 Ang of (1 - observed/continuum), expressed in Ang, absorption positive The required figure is -1.0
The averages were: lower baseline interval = 16.8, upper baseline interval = 17.3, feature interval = 18.4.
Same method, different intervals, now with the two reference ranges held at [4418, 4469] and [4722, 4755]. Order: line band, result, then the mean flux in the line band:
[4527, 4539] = 0.66 Ang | 15.5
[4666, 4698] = -0.73 Ang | 18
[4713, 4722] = -0.24 Ang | 18.4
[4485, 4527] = -1.54 Ang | 16.8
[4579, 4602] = -0.06 Ang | 16.9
